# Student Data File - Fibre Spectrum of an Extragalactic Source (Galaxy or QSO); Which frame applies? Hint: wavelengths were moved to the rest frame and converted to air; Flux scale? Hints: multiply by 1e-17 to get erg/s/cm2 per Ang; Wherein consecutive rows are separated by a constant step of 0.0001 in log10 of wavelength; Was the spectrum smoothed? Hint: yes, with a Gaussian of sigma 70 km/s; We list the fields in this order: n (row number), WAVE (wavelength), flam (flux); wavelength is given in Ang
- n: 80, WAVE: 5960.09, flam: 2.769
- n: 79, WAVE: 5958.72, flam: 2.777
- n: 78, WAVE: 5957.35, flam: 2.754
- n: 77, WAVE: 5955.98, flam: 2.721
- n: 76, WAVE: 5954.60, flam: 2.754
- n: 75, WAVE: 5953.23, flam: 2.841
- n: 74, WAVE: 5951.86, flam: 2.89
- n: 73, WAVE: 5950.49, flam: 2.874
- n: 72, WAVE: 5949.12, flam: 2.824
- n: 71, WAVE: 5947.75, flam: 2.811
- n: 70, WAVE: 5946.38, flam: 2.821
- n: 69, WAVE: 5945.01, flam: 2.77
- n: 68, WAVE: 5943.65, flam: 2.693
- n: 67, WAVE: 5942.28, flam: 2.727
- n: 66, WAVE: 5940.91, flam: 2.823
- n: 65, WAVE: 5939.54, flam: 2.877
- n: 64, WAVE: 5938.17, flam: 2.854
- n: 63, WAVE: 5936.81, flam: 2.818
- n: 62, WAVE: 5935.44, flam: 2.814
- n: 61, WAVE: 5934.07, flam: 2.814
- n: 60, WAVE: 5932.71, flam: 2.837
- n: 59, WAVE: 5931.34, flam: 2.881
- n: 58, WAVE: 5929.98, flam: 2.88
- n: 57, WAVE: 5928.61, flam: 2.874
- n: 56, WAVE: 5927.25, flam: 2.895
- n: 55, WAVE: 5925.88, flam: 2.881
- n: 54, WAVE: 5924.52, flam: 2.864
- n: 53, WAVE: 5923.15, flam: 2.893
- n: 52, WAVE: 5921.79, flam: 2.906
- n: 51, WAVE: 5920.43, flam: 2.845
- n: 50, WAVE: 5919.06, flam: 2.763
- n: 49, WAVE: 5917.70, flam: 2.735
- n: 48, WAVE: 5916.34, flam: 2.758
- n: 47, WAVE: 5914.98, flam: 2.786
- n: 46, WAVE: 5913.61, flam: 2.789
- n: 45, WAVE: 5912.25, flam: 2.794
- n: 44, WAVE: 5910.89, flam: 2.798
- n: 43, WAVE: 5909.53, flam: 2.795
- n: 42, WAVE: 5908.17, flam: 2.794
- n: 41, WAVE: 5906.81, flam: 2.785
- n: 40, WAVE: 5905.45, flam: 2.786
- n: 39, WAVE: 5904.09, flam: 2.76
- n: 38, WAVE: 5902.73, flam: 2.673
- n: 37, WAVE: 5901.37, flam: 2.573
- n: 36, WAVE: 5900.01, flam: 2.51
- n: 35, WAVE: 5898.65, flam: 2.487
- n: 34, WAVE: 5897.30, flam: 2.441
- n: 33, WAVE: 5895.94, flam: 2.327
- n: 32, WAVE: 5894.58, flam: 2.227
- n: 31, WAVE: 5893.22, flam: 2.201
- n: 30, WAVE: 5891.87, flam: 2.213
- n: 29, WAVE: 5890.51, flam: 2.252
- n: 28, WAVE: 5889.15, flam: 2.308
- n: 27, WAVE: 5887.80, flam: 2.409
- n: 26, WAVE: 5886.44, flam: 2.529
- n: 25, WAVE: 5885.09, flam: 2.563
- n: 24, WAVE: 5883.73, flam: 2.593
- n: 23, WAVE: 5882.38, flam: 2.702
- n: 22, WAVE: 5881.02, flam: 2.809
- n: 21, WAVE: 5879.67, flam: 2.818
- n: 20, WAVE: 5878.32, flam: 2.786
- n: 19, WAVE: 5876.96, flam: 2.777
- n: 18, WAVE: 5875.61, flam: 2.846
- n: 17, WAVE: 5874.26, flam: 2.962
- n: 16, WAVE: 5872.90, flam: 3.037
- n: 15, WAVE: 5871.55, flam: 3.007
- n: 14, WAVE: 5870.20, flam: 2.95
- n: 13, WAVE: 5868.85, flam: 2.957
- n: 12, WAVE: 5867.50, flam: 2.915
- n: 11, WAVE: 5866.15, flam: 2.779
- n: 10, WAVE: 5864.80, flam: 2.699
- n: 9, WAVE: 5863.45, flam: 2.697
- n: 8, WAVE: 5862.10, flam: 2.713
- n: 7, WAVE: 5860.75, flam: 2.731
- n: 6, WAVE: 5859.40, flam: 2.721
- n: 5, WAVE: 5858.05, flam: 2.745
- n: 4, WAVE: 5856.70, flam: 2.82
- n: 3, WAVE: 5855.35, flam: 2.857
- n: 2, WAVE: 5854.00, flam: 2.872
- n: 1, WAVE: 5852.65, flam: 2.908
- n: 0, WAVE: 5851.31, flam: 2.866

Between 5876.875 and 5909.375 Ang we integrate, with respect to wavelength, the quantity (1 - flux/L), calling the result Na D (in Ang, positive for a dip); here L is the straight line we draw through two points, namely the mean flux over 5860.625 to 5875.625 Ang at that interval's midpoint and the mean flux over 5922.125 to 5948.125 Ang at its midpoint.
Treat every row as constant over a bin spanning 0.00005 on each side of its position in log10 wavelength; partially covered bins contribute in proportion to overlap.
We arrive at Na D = 3.4 Ang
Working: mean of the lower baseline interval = 2.86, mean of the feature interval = 2.55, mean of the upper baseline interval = 2.83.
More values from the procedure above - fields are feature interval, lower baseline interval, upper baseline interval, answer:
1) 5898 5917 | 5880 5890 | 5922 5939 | -0.1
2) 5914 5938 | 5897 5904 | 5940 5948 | -1.3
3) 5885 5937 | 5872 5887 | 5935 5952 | 2.2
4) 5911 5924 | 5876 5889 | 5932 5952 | -0.3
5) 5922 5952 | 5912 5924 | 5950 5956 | -0.2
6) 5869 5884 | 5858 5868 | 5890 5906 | -1.3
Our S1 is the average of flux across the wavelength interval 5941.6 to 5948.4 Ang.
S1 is 2.77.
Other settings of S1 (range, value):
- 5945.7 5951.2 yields 2.83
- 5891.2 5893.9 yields 2.21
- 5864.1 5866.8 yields 2.74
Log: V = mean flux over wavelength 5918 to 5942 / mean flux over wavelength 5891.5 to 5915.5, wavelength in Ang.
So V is 1.1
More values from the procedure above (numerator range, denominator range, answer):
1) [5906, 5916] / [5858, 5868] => 1.02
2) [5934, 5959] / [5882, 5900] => 1.17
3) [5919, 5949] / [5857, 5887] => 1.02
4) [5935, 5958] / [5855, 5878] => 0.99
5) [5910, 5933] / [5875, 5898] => 1.13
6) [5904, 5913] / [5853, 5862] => 1.00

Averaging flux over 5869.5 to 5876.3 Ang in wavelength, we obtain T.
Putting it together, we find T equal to 2.96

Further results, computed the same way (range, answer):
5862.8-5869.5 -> 2.81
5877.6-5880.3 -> 2.8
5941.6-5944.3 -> 2.71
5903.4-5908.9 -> 2.78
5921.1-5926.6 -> 2.89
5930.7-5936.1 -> 2.84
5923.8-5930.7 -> 2.88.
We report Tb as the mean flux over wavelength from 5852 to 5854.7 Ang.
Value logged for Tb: 2.89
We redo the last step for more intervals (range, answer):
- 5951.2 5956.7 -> 2.8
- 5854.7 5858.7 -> 2.81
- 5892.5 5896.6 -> 2.25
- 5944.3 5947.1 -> 2.8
